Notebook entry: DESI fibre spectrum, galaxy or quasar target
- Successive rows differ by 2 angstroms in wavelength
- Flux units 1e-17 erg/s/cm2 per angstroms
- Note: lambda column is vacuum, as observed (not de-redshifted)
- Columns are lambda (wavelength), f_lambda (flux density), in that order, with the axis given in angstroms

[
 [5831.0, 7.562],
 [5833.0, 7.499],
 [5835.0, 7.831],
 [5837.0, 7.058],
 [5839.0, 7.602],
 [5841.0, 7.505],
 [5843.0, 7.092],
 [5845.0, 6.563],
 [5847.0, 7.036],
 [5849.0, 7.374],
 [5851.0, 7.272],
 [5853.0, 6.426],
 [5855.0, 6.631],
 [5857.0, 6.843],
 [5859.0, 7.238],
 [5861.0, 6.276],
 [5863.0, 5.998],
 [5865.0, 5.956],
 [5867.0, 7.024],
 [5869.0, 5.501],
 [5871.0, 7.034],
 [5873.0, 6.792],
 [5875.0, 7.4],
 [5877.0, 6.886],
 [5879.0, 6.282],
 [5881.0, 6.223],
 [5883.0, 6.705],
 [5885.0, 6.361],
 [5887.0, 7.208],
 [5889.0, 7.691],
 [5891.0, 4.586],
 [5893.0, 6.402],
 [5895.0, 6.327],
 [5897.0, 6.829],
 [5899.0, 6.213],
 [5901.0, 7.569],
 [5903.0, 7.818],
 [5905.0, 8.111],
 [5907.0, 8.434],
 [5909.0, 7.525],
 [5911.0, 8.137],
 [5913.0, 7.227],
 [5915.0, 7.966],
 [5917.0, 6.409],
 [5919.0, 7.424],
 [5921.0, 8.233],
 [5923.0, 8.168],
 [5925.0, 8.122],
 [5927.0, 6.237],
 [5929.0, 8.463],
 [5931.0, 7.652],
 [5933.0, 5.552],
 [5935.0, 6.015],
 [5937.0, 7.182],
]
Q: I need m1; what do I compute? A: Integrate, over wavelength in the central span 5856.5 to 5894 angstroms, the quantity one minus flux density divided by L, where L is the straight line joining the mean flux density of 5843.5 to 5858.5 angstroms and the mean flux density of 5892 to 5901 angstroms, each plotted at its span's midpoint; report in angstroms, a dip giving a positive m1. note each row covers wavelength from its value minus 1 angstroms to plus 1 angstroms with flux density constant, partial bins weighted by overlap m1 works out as 1.0 angstroms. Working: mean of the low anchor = 6.9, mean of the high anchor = 6.57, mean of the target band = 6.54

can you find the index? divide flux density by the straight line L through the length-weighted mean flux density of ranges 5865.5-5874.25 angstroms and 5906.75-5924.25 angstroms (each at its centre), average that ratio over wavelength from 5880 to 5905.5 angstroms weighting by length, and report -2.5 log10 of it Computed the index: 0.062 mag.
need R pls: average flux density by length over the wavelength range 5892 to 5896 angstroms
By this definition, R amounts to 6.36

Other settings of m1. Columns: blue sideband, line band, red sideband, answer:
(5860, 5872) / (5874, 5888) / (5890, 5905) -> -0.57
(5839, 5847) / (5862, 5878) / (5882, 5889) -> 0.92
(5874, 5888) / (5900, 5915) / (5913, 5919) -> -1.54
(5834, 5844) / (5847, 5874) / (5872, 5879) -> 1.77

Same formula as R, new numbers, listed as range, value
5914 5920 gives 7.27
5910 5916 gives 7.78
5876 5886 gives 6.49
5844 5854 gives 6.93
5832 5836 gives 7.67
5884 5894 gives 6.45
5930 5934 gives 6.6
